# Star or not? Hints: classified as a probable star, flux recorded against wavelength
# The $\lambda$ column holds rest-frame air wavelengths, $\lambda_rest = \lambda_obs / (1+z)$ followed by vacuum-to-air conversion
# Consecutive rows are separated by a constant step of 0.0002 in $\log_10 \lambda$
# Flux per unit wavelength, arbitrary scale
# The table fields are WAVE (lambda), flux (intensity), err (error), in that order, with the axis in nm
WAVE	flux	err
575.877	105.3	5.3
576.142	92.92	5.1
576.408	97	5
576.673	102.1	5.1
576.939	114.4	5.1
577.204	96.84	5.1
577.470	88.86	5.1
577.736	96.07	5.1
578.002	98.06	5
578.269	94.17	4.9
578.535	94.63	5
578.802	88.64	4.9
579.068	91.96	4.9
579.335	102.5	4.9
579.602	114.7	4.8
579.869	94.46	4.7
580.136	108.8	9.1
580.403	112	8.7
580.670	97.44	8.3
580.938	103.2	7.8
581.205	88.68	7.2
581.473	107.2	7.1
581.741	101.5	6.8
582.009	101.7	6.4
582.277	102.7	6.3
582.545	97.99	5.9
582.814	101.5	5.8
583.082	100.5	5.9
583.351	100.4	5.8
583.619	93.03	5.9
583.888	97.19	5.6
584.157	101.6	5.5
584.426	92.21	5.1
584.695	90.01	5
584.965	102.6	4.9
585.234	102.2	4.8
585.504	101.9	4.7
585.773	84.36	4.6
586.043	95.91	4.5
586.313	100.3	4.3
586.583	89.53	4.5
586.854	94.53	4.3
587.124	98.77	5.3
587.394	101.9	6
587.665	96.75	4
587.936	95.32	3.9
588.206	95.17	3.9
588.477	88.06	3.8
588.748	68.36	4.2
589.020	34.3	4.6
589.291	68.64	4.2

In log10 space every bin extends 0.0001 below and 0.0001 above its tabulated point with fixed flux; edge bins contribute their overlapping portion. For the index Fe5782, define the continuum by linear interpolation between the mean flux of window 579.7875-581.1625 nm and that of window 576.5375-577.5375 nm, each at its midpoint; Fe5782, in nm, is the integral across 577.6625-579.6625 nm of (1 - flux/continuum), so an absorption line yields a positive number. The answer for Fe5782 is 0.10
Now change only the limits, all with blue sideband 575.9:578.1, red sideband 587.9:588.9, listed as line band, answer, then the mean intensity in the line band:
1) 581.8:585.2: -0.29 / 98.6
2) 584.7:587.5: -0.29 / 96.8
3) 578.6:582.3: -0.25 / 101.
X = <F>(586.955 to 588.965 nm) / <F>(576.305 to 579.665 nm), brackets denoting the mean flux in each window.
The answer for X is 0.91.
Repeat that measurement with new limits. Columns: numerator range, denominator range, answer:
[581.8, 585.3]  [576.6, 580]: 1.01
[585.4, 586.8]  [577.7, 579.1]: 1.00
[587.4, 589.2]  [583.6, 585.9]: 0.84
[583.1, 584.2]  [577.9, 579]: 1.05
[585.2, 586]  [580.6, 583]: 0.95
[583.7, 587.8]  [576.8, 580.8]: 0.97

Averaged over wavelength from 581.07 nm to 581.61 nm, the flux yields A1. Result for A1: 98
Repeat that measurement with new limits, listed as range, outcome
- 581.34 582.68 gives 102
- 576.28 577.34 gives 103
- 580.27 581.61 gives 102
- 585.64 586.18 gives 90.2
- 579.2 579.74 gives 108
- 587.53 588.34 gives 95.8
